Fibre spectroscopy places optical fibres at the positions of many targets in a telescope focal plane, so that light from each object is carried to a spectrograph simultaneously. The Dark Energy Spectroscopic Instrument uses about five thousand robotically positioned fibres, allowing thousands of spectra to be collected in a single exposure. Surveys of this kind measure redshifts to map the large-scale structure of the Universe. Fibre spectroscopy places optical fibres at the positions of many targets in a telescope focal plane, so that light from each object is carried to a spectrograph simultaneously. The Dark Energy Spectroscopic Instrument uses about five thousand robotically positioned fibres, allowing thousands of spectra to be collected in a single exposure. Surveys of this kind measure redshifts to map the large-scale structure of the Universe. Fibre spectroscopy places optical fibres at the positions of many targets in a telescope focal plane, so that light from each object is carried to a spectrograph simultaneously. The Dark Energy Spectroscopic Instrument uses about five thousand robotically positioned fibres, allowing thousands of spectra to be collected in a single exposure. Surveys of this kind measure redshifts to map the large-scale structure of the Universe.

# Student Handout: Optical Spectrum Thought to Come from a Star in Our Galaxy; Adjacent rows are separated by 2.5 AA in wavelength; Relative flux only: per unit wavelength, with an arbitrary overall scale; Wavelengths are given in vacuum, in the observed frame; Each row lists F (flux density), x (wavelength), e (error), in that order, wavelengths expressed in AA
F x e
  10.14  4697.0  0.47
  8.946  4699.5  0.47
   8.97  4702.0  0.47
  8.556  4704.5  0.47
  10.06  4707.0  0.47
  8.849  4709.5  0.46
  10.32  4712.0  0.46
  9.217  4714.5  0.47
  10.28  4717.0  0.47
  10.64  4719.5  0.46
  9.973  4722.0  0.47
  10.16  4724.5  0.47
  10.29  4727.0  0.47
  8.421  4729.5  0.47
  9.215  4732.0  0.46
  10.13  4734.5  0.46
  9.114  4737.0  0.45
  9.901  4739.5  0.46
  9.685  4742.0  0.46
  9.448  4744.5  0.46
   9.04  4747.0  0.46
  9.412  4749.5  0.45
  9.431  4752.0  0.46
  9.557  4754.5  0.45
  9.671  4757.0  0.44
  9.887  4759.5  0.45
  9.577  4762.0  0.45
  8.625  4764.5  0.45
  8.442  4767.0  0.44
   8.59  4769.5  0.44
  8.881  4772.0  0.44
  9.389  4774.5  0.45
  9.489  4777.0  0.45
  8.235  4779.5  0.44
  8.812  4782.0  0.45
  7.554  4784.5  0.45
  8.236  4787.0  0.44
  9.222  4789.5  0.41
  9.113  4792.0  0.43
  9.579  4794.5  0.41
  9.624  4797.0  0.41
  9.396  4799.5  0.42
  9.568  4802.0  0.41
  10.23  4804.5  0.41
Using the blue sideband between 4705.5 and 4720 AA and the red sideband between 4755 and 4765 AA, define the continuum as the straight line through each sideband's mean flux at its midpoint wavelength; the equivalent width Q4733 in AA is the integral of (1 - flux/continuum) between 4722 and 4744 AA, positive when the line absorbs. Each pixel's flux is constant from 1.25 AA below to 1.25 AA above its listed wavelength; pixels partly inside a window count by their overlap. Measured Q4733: 0.1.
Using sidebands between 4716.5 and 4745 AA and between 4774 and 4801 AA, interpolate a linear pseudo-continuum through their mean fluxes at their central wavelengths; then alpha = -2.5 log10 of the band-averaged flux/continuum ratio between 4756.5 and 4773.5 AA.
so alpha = 0.02 mag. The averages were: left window 9.77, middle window 9.08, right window 8.96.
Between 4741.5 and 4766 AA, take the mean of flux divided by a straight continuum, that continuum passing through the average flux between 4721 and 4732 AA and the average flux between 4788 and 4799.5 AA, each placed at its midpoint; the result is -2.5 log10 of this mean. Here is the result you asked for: 0.01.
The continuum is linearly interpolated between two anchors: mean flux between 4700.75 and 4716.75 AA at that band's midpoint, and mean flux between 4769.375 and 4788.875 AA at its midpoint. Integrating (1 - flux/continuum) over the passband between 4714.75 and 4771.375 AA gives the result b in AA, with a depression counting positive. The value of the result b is -2.9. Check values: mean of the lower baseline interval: 9.39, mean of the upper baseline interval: 8.67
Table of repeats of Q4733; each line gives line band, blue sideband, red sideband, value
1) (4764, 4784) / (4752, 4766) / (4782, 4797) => 0.80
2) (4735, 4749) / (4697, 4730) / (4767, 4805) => -0.12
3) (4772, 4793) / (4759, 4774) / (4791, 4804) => 1.11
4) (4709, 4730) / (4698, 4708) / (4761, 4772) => -1.93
